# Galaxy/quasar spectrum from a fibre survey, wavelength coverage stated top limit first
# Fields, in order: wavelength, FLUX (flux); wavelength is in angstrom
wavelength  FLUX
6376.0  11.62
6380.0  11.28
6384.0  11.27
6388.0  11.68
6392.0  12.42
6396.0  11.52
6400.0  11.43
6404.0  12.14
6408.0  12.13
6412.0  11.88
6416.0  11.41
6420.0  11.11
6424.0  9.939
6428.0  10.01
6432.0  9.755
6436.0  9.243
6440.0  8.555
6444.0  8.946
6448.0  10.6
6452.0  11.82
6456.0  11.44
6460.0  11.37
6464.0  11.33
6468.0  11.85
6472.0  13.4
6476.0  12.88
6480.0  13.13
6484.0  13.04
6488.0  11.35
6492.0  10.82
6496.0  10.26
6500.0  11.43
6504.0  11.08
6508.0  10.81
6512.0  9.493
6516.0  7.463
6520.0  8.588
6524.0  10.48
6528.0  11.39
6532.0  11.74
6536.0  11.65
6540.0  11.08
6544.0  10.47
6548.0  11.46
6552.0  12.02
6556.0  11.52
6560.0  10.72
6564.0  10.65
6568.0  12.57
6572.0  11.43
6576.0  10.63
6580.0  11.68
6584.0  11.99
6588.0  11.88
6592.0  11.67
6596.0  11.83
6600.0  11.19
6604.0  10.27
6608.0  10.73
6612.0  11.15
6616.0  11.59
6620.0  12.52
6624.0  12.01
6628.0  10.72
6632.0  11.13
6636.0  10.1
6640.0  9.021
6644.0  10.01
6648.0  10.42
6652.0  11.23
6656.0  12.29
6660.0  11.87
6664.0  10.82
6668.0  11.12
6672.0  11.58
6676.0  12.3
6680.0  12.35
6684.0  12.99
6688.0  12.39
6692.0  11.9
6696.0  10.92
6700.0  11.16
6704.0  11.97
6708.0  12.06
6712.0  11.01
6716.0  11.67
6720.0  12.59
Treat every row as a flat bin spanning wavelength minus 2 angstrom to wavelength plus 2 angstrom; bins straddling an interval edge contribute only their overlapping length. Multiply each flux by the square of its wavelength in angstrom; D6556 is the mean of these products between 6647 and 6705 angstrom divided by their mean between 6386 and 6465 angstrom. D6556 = 1.16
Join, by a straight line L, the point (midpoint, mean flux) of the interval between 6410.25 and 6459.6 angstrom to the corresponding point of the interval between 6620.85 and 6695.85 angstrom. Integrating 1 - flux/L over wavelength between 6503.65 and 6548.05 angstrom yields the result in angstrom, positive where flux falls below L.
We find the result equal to 1.6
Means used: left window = 10.4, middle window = 10.4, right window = 11.4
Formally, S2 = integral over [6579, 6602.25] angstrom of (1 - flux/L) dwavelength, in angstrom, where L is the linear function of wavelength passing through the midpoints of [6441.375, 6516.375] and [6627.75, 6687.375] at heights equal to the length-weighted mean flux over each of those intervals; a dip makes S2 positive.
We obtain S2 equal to -0.9 angstrom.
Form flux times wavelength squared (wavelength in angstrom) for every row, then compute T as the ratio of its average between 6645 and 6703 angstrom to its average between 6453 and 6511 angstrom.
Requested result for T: 1.06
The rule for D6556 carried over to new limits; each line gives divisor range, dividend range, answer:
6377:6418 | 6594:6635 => 1.03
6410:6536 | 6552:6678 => 1.08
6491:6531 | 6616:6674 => 1.13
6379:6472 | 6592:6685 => 1.09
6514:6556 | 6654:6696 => 1.16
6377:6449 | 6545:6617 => 1.10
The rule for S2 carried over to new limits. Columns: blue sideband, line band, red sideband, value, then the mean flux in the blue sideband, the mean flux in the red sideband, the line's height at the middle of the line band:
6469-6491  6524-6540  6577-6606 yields 0.9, 12.6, 11.5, 12.1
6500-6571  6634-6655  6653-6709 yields 2.4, 10.8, 11.8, 11.6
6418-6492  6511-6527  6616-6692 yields 3.0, 11.1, 11.4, 11.2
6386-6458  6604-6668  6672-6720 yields 3.6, 10.9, 11.9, 11.7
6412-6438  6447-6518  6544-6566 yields -3.9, 10.4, 11.2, 10.7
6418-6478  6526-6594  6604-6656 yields -3.5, 10.8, 10.9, 10.9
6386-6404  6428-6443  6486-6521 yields 2.6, 11.8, 10.2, 11.2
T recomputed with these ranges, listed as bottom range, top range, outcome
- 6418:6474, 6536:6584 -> 1.10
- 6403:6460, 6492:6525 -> 0.96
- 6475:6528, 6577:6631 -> 1.09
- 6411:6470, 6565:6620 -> 1.13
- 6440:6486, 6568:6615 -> 1.01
